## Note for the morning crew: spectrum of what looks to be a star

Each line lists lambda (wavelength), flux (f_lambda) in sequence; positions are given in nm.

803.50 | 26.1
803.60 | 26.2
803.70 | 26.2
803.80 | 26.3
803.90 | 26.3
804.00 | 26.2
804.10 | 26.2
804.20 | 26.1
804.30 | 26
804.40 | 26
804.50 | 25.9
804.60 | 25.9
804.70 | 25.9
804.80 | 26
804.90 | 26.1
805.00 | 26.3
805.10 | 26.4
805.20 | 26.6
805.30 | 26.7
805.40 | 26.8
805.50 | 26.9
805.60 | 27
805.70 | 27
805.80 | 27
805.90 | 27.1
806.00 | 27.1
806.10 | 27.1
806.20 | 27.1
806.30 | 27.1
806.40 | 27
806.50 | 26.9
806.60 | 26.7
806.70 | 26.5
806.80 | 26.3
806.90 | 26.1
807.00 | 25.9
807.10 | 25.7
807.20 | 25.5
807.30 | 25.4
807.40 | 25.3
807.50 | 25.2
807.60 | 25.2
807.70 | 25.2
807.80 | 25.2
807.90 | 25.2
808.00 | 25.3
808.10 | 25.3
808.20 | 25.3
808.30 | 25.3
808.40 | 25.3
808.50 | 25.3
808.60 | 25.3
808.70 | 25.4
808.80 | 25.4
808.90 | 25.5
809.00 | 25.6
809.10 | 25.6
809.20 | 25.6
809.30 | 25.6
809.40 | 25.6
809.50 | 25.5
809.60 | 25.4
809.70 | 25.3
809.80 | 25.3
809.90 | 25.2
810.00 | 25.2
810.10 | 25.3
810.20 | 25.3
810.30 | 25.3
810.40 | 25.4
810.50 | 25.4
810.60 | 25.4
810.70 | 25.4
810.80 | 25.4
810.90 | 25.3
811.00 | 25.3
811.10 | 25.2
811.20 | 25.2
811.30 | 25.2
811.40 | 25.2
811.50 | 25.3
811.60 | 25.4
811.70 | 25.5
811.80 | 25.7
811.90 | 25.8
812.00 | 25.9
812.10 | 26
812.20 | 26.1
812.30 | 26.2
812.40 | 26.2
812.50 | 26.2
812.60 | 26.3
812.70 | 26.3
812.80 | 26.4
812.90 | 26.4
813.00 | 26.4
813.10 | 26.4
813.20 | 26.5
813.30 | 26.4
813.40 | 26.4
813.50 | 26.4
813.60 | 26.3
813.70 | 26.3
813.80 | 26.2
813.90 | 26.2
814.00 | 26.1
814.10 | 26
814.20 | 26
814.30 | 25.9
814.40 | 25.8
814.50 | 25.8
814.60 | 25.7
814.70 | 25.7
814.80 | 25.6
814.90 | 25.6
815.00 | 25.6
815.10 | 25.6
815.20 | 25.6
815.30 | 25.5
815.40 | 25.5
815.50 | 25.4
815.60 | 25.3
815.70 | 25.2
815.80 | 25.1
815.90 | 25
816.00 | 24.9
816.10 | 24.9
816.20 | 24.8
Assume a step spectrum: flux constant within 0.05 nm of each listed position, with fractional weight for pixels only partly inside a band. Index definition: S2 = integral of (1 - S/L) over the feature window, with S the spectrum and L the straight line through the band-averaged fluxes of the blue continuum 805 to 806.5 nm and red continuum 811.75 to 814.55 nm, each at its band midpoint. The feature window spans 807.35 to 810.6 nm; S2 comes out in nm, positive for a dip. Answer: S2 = 0.15 nm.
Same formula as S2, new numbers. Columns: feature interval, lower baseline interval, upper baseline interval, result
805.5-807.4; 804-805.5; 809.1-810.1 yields -0.04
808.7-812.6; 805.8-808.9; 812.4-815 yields 0.07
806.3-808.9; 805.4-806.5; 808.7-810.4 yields 0.06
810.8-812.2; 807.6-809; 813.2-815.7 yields 0.01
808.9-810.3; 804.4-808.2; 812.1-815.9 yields 0.04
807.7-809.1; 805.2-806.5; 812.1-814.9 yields 0.07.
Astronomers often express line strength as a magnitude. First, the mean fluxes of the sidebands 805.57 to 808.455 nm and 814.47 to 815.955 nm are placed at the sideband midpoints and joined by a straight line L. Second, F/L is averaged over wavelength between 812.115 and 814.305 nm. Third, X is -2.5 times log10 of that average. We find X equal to -0.027 mag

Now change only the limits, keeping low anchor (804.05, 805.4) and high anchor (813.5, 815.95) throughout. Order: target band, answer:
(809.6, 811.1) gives 0.03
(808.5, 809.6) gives 0.02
